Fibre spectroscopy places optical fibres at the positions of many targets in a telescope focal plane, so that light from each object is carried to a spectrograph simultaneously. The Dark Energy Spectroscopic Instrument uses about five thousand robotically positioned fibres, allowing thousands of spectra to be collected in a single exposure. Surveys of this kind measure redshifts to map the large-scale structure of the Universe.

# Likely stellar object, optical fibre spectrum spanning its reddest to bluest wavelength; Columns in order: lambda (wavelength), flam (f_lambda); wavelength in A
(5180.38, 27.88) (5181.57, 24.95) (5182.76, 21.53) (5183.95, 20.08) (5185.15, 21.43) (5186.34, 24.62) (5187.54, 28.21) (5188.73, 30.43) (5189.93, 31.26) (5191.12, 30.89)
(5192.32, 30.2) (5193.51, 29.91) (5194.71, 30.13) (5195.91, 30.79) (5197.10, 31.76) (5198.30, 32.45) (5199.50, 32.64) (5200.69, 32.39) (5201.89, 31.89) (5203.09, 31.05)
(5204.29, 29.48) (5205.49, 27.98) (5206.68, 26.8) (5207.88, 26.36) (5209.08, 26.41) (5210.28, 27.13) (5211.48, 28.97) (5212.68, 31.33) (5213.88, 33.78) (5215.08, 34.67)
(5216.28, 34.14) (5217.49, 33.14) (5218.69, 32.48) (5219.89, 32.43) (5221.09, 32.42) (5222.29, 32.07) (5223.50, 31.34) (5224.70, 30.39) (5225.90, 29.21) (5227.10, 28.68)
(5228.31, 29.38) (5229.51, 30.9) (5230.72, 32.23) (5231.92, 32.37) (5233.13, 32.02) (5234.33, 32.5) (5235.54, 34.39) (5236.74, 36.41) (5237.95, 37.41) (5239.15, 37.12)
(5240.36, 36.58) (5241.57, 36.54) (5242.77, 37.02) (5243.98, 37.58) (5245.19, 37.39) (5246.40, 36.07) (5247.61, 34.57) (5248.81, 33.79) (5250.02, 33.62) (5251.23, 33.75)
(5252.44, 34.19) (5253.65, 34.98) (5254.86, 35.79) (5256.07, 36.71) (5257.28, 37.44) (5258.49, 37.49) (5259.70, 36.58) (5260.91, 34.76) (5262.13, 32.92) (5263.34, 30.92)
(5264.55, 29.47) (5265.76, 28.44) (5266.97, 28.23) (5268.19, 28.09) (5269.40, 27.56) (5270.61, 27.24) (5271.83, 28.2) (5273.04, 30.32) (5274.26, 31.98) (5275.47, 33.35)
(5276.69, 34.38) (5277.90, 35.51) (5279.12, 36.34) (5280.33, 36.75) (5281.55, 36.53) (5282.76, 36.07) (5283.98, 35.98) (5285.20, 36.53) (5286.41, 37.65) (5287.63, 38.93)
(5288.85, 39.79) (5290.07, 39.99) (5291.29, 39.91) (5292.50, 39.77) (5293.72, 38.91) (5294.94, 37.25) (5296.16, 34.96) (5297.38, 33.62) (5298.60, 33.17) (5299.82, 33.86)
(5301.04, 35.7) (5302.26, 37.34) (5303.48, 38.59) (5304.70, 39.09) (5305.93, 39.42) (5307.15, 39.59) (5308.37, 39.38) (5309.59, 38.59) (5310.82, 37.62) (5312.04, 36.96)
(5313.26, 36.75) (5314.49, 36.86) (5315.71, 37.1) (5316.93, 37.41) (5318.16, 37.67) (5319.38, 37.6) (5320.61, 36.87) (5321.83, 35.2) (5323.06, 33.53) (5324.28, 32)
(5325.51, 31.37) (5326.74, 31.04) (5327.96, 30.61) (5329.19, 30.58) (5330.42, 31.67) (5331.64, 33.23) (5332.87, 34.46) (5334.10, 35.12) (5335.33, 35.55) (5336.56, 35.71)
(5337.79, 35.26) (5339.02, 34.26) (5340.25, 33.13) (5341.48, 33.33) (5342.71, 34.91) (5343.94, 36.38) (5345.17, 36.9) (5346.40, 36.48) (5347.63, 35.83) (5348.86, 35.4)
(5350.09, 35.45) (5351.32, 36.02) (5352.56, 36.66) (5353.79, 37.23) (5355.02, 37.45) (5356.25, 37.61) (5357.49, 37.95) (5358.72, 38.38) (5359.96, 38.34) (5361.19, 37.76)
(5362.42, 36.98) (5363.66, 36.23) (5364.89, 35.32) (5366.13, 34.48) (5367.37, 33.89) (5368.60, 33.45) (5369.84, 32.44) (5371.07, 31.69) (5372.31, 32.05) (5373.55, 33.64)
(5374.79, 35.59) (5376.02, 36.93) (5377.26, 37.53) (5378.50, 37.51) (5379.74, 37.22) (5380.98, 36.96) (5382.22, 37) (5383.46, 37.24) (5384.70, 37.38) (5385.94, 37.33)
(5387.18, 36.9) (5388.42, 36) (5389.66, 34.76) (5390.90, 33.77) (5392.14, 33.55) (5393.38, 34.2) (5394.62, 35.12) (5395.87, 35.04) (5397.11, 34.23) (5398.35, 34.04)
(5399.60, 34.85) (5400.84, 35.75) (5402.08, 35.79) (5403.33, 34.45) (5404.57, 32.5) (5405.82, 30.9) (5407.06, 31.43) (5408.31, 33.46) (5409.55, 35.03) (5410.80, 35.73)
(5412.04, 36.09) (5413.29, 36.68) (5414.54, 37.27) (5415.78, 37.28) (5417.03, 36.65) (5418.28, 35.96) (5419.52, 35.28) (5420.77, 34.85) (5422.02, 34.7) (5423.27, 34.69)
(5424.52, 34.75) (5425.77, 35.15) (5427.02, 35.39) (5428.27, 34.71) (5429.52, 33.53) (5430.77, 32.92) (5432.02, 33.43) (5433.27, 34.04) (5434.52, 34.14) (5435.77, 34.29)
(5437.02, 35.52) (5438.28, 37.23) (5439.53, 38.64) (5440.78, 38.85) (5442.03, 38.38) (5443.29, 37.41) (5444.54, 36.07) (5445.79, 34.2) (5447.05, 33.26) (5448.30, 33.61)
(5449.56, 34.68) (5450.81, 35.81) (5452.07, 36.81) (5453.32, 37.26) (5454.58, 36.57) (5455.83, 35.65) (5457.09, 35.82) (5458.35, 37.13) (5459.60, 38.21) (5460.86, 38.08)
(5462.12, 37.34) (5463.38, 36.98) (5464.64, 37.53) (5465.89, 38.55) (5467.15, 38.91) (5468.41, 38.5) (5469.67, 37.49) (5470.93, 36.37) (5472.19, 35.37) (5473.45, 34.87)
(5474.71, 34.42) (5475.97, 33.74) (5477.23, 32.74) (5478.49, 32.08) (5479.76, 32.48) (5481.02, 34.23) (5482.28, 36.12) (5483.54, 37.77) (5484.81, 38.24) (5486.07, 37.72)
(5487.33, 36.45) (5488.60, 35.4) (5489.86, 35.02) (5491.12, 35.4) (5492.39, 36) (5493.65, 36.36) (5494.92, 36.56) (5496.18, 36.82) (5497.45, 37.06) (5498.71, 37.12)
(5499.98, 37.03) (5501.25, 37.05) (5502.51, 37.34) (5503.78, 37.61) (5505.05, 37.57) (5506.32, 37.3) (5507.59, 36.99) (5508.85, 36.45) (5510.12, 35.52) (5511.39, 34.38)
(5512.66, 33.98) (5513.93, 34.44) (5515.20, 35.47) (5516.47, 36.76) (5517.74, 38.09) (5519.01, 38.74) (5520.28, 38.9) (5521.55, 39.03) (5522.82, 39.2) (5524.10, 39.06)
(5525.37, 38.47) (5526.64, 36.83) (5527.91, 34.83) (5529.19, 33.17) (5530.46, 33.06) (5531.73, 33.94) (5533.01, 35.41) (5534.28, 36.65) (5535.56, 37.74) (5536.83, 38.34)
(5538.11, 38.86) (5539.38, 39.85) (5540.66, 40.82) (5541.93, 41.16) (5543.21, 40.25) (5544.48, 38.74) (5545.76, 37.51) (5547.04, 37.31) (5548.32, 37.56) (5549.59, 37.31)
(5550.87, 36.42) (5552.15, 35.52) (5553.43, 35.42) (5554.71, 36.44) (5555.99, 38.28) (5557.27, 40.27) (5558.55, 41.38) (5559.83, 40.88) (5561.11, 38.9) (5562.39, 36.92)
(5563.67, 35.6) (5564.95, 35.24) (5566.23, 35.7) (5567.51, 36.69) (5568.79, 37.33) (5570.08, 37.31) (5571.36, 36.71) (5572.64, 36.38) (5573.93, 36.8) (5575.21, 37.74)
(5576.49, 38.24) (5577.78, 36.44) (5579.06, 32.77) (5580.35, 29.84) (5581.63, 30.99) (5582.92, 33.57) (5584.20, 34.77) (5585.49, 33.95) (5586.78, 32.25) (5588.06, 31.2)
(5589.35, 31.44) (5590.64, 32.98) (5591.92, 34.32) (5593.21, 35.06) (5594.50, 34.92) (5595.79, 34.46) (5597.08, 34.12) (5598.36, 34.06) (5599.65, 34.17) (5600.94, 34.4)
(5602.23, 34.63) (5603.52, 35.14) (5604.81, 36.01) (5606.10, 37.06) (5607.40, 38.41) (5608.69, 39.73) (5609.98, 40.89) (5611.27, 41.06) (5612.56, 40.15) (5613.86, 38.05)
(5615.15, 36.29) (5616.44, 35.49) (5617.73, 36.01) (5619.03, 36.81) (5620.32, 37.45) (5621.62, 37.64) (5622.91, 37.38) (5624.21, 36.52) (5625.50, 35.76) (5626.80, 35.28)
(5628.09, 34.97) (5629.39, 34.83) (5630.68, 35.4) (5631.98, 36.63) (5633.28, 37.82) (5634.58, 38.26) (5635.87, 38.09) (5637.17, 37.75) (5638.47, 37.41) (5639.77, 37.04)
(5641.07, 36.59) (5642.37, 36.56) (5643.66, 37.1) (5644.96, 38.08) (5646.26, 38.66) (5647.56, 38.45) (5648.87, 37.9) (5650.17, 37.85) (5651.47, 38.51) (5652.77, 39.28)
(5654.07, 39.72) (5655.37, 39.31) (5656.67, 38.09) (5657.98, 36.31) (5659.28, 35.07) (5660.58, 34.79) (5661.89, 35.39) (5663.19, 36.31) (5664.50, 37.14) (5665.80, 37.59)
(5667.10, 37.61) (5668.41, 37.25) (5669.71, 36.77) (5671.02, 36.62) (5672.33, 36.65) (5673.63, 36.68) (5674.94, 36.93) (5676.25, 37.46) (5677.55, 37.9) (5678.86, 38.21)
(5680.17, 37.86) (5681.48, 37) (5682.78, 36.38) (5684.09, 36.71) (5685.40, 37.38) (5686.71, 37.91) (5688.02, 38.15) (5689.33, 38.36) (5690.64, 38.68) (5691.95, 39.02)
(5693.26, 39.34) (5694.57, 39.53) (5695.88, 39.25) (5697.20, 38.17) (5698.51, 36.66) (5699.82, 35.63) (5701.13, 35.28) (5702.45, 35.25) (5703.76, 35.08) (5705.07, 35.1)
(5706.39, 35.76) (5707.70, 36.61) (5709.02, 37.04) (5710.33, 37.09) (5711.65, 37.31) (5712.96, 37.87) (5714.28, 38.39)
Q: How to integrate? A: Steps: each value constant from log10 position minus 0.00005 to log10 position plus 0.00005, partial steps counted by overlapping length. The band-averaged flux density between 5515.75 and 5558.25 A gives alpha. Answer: 37.6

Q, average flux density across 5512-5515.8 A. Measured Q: 34.6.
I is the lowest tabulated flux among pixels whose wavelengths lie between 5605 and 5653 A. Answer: 34.83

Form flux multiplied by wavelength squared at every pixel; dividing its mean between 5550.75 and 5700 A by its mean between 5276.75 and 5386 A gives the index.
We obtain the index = 1.14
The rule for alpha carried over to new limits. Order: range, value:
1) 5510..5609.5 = 36.3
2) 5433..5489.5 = 36.1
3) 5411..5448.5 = 35.5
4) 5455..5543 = 36.7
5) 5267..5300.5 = 34.8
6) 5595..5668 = 37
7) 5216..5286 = 33.5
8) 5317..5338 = 34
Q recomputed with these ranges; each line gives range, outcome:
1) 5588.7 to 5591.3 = 32.2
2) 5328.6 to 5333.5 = 32.5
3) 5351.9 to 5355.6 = 37.1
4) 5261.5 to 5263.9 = 31.9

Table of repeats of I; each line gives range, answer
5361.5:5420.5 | 30.9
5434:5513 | 32.08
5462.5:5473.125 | 35.37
